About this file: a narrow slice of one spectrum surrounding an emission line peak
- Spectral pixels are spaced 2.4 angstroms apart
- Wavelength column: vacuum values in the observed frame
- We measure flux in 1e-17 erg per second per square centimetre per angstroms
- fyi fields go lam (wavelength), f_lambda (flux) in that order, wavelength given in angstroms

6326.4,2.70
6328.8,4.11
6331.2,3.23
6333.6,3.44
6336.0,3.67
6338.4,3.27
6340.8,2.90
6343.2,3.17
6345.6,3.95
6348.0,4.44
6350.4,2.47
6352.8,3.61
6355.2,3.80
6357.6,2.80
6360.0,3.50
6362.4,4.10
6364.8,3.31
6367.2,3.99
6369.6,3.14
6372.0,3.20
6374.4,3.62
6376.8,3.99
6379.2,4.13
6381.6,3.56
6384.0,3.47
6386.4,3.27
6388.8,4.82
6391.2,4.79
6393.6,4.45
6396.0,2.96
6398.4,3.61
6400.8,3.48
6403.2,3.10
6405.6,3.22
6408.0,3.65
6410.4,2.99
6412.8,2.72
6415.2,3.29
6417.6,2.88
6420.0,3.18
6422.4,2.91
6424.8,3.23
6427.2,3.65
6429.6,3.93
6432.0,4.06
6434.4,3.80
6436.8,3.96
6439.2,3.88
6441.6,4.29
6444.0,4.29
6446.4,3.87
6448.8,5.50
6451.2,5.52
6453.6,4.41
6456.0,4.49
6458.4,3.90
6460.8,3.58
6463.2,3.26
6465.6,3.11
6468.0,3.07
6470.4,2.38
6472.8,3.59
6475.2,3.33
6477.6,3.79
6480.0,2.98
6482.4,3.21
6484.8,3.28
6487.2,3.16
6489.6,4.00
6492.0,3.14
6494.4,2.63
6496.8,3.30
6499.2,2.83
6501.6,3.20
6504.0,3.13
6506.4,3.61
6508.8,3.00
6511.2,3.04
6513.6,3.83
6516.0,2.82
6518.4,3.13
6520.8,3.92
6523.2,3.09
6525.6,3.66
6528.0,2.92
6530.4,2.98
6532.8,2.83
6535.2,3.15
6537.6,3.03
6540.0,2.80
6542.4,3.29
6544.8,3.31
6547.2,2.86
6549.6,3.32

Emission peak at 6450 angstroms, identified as [O III]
